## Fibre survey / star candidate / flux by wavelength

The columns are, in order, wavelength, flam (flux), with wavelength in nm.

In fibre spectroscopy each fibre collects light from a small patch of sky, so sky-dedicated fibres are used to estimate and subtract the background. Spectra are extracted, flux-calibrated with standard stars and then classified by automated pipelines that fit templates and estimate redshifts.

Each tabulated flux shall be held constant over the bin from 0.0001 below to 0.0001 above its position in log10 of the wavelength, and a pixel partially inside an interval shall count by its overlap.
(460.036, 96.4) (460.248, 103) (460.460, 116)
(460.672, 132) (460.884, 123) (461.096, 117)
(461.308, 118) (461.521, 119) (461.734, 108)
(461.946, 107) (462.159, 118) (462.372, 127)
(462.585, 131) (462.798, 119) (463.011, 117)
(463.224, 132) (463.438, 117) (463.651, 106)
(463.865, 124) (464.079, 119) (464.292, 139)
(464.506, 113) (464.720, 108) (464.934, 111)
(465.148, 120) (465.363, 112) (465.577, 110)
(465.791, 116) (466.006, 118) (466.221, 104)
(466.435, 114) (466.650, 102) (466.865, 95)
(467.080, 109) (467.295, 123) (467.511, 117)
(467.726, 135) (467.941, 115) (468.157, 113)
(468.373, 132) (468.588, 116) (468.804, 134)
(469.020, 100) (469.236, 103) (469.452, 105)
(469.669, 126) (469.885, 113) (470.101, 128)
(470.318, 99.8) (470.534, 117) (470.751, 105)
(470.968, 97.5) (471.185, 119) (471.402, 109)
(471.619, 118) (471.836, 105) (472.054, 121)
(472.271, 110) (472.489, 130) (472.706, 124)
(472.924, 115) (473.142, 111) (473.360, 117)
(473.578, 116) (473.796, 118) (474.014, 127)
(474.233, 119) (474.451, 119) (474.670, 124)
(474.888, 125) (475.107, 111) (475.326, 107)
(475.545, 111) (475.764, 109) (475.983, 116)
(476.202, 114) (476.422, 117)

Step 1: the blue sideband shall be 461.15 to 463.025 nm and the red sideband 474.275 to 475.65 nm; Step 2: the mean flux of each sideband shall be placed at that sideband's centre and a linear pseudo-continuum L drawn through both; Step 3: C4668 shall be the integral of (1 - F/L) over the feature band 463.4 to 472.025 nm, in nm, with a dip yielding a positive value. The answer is 0.24 nm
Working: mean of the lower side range 118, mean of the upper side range 116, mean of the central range 114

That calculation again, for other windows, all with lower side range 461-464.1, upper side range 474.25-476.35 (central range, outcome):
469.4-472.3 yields 0.10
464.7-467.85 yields 0.12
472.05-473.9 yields -0.03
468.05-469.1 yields -0.02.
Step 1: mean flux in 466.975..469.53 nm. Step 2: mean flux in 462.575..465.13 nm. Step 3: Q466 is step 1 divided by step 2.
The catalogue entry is 0.98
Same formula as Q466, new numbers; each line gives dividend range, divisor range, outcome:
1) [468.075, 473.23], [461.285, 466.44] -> 0.98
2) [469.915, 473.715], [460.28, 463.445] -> 0.95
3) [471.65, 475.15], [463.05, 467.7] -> 1.03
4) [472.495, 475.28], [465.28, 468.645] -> 1.04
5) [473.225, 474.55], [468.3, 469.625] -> 1.04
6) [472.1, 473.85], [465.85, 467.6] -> 1.07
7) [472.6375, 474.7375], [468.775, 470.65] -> 1.05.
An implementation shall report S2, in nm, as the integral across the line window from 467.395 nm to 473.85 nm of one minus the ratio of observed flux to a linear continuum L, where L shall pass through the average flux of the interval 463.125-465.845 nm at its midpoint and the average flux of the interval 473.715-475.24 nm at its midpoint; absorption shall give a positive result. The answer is 0.19 nm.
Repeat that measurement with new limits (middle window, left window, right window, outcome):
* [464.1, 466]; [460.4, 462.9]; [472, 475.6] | 0.05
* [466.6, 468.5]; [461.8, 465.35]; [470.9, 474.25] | 0.03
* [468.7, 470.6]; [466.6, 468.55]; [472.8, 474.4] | 0.05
